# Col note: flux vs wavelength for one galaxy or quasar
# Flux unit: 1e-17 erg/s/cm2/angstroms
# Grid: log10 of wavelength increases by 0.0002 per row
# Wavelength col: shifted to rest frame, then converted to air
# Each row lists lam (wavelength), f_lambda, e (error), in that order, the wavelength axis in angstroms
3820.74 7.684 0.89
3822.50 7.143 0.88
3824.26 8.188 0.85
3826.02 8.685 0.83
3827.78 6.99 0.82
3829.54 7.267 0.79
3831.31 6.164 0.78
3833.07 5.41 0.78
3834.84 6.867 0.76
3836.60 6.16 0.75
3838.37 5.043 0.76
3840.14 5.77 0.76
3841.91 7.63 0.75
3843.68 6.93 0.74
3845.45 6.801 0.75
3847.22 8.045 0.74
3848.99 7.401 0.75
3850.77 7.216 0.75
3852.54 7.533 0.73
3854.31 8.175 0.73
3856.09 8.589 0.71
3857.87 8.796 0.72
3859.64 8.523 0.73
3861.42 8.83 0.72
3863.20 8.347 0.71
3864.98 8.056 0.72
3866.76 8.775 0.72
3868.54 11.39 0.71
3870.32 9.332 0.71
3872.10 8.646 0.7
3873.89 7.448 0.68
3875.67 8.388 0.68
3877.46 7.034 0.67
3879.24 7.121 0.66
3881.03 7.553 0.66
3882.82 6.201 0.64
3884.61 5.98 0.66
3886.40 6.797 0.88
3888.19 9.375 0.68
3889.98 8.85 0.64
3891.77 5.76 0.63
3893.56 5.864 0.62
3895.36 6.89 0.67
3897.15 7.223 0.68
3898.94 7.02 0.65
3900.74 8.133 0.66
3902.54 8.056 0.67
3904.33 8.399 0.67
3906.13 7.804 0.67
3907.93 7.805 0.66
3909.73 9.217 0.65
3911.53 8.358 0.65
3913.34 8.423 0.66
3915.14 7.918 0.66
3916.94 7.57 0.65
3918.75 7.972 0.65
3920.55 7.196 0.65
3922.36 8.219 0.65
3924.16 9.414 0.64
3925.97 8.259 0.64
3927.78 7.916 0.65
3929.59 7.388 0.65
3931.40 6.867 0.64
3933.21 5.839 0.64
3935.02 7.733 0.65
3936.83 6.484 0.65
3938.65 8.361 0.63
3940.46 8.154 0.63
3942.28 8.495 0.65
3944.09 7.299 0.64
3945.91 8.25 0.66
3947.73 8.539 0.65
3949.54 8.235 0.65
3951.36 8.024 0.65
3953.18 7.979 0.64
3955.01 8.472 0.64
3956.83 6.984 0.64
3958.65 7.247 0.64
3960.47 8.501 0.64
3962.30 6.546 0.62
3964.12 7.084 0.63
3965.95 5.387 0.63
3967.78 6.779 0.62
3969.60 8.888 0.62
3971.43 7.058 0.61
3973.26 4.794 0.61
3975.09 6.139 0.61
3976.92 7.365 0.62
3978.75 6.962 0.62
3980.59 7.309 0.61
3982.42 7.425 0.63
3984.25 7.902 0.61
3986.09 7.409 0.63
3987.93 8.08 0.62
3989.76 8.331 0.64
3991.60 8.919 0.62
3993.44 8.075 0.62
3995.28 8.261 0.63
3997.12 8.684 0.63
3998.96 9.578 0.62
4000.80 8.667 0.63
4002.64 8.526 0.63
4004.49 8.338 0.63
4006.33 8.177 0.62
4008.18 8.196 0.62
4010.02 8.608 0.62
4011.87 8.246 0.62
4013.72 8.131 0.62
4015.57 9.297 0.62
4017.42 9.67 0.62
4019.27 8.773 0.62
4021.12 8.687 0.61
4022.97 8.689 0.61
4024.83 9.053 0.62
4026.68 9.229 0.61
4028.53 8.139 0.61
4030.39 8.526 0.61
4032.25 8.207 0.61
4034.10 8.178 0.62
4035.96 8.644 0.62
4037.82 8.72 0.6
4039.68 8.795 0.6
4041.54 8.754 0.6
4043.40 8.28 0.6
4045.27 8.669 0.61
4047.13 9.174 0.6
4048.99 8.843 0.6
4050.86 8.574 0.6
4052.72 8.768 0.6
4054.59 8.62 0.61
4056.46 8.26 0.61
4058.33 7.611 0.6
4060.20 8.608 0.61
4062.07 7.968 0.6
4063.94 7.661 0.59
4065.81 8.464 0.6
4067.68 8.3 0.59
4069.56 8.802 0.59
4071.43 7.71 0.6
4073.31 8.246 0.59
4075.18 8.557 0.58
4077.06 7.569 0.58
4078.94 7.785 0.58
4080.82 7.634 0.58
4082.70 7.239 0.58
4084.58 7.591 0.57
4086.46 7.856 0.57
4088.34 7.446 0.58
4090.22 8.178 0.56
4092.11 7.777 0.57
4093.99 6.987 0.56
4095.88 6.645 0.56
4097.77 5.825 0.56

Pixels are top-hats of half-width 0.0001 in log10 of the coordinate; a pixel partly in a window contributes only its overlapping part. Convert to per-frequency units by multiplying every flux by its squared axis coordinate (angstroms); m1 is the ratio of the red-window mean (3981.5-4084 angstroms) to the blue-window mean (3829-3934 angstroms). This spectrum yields 1.2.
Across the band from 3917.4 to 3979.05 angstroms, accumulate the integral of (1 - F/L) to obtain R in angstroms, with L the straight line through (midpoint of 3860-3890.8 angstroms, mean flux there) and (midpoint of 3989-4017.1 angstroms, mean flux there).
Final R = 6.42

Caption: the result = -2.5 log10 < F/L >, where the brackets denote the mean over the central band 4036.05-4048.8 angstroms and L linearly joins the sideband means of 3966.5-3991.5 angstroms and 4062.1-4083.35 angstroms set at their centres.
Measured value -0.13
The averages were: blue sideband 7.29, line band 8.73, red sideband 8.01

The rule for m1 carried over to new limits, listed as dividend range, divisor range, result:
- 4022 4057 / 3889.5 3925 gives 1.19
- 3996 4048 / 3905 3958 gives 1.15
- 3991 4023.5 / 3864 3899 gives 1.20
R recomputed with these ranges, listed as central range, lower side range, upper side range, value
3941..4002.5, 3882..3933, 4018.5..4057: 3.4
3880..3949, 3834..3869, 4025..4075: 2.3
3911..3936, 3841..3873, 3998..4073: 1.8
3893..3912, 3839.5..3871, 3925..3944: 0.1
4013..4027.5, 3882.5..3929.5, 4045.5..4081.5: -1.5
